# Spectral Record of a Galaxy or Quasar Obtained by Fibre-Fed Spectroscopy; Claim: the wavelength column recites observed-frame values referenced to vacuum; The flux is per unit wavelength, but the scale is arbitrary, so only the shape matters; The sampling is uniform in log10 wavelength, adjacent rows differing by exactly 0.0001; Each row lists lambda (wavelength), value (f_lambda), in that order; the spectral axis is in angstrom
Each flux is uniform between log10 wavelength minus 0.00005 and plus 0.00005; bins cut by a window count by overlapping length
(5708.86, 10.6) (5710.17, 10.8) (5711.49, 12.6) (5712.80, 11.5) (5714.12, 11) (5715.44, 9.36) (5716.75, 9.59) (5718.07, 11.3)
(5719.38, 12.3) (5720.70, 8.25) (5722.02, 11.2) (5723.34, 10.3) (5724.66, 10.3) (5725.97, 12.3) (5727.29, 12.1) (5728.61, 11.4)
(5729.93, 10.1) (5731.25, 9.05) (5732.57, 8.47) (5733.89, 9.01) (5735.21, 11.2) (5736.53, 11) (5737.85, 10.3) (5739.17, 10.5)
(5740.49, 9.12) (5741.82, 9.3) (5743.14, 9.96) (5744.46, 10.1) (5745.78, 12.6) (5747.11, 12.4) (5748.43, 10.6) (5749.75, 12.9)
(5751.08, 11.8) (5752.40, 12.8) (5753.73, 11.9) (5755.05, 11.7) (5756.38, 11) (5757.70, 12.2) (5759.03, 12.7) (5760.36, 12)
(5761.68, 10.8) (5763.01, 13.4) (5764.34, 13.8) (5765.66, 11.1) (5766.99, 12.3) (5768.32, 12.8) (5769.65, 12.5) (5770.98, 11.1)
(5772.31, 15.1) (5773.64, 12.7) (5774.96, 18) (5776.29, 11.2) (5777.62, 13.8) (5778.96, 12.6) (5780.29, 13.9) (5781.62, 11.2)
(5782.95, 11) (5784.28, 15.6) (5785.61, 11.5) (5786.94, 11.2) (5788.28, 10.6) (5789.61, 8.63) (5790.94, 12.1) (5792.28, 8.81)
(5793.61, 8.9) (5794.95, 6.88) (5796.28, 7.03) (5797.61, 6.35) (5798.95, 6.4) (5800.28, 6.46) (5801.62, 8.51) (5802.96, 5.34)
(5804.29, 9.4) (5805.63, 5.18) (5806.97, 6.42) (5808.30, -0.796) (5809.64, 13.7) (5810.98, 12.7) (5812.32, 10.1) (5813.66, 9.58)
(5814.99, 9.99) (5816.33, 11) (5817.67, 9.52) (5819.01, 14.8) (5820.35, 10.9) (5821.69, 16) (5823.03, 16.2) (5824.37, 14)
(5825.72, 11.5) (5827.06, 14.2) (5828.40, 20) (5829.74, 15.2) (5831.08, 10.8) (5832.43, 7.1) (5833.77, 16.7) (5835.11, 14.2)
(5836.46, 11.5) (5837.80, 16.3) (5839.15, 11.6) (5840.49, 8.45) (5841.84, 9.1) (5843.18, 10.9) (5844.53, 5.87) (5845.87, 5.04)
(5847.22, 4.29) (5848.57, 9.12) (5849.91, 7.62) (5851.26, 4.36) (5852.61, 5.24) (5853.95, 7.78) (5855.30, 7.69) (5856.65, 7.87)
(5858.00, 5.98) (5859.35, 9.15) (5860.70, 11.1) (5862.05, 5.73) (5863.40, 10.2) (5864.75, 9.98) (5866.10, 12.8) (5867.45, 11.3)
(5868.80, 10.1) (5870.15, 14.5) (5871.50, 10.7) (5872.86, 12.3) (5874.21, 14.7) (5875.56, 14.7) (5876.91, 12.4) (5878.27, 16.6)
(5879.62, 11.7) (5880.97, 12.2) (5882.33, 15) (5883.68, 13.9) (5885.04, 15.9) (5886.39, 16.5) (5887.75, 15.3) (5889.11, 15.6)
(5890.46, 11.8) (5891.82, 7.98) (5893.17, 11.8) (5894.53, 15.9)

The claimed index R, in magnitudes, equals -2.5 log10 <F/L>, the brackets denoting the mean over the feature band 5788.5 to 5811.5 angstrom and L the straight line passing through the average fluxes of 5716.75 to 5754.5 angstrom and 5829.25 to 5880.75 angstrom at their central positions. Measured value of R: 0.33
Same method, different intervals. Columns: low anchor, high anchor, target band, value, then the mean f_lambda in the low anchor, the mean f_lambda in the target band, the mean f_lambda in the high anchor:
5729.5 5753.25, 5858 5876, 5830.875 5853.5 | 0.186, 10.6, 9.26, 11.1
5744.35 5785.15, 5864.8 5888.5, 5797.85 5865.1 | 0.317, 12.5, 9.77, 13.5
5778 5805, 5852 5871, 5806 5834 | -0.231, 9.65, 11.7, 9.28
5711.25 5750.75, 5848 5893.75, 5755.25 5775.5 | -0.178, 10.7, 12.7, 11.2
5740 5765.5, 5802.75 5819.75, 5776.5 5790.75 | -0.162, 11.6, 12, 9.11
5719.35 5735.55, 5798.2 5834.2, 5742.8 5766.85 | -0.139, 10.4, 11.9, 10.7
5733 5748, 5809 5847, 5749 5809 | 0.037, 10.5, 10.7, 11.9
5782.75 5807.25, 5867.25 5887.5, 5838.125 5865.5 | 0.449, 8.74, 7.97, 13.6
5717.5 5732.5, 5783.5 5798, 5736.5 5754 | -0.065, 10.7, 11.1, 9.86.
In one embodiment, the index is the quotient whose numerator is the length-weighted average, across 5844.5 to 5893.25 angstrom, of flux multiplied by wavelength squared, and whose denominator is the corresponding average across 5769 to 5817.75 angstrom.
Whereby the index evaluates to 1.09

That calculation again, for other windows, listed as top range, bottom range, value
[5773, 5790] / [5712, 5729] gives 1.18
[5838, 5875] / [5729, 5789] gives 0.80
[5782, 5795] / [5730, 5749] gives 1.06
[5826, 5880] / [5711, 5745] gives 1.06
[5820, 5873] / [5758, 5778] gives 0.84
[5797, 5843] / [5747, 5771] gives 0.92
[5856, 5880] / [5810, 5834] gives 0.89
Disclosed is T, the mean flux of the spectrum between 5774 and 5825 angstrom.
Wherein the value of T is 10.4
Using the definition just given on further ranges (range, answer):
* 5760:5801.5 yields 11.2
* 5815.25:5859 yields 10.6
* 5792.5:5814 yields 7.63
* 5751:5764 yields 12.1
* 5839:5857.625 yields 7.36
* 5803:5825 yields 10.4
